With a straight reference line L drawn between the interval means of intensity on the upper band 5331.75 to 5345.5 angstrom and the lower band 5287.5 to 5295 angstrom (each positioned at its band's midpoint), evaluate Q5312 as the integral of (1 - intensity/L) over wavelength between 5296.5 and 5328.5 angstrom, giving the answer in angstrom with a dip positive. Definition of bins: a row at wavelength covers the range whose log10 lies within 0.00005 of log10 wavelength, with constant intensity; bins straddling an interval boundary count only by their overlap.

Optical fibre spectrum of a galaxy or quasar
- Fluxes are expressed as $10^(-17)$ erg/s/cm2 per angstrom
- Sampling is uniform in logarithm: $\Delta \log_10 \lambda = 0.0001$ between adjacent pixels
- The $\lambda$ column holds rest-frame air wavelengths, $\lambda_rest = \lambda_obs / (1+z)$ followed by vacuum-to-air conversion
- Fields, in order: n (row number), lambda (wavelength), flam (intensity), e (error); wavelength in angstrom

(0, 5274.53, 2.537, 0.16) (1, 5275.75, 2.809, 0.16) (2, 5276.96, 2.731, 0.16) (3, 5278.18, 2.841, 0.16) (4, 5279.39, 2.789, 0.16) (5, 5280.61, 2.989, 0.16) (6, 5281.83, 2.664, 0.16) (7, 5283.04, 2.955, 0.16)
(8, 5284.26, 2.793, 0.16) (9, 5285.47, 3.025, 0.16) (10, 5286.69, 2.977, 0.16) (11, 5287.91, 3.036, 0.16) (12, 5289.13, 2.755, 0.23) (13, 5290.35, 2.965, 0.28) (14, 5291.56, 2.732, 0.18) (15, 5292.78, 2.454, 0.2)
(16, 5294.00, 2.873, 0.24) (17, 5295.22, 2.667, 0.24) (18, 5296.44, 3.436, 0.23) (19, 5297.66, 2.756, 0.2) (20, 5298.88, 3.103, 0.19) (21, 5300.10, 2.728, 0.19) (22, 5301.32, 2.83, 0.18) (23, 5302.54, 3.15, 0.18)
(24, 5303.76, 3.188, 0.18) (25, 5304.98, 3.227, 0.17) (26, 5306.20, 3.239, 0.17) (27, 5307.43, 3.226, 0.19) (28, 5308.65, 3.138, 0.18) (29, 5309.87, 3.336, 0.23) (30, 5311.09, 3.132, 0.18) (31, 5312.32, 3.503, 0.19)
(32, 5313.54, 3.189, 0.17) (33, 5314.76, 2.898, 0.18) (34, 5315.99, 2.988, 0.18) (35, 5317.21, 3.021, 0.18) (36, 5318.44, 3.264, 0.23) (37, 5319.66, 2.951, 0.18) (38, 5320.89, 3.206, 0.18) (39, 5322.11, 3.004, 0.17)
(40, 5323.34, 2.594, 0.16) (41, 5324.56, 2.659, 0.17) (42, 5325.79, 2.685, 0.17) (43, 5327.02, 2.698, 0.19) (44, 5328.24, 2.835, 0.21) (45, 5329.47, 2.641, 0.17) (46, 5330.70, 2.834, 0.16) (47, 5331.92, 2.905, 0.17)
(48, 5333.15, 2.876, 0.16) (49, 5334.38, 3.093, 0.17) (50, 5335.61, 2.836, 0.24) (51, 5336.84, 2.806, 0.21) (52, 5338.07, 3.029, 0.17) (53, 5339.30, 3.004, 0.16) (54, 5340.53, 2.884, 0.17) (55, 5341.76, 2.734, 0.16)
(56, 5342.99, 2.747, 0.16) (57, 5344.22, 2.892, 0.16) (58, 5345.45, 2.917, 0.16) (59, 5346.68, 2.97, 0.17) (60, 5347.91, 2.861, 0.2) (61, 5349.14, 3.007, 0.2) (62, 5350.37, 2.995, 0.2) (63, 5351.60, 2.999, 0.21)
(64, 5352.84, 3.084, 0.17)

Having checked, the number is -2.2 angstrom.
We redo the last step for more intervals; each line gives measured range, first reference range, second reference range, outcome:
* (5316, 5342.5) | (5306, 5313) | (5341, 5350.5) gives 1.5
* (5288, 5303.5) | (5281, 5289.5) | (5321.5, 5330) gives -0.2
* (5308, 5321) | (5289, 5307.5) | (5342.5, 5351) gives -0.9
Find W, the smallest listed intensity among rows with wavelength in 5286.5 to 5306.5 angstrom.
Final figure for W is 2.454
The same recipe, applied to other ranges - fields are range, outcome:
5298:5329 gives 2.594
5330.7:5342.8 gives 2.734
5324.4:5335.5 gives 2.641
